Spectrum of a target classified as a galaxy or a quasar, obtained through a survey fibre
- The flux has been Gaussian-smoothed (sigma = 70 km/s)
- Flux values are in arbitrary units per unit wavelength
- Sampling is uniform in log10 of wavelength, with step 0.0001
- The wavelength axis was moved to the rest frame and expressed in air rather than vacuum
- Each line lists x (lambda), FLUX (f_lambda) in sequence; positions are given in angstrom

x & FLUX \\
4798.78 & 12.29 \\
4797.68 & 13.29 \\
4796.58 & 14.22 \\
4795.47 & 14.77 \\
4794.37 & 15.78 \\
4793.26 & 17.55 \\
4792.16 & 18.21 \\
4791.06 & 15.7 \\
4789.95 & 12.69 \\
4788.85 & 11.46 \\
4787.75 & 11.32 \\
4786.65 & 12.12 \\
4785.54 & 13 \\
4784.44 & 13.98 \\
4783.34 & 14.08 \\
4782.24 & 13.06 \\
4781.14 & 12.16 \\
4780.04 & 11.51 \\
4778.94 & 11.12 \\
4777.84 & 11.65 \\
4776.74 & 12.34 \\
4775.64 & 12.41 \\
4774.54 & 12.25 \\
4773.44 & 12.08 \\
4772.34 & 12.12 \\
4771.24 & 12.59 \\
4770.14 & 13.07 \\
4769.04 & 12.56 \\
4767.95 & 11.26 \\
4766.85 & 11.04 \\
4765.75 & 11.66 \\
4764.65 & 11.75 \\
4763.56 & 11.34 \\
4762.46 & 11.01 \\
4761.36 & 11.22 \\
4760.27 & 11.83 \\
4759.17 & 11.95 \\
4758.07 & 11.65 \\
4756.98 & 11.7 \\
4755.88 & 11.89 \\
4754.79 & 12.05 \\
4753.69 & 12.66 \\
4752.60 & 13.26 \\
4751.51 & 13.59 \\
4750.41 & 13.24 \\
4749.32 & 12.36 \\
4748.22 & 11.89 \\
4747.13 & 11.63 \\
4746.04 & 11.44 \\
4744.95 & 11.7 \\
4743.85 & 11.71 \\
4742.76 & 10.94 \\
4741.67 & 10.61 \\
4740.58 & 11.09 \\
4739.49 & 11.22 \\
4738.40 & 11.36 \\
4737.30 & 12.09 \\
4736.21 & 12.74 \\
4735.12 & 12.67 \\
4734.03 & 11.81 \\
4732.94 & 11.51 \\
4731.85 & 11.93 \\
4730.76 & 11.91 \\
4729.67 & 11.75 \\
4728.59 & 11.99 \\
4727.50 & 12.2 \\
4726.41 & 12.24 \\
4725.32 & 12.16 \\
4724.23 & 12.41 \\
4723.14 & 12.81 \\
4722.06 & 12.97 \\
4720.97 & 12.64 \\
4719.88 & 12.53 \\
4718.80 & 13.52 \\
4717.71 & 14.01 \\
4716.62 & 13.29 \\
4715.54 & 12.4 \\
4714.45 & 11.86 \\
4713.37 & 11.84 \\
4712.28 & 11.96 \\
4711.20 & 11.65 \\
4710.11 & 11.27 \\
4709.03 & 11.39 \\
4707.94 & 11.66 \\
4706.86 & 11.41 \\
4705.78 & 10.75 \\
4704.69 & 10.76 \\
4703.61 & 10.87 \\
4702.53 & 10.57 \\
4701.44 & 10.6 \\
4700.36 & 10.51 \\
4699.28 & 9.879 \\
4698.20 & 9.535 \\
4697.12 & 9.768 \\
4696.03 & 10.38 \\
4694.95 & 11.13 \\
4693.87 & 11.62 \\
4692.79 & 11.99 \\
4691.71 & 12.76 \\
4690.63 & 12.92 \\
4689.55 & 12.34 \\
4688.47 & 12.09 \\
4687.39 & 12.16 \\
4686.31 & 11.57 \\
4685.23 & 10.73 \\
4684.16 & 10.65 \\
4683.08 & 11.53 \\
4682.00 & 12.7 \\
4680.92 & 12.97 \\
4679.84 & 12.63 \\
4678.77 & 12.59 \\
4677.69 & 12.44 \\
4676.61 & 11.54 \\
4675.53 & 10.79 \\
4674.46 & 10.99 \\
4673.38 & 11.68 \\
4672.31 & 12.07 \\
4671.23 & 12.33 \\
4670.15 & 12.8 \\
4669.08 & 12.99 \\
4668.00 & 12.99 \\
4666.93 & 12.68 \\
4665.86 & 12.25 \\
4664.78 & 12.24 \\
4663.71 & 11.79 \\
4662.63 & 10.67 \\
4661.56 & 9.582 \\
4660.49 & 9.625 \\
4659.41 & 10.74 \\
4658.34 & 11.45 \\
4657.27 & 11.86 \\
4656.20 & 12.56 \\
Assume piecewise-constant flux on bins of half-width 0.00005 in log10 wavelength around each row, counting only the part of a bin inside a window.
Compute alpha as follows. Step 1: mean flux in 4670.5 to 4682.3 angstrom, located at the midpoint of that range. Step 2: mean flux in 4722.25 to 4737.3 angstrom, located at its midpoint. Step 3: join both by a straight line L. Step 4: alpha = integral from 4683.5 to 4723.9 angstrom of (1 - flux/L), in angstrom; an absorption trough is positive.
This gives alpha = 1.6 angstrom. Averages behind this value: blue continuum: 12.1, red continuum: 12.2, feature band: 11.6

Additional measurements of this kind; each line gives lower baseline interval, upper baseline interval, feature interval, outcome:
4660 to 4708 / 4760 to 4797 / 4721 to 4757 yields 0.6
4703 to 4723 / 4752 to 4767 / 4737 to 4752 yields 0.2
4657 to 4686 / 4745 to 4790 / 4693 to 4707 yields 1.5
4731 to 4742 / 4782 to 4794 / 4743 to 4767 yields 1.1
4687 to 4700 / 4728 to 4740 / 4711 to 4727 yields -1.2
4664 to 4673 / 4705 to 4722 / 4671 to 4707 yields 2.7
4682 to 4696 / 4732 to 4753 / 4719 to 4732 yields -0.5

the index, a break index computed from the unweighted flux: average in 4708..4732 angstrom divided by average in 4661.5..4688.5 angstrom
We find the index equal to 1.03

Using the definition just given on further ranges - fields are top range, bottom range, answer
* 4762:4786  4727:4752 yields 1.03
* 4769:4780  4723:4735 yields 1.01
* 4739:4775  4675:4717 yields 1.03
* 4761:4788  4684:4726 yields 1.04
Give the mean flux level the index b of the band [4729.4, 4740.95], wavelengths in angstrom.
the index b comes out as 11.8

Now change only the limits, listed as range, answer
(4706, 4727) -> 12.3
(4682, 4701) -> 11.3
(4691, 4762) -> 11.8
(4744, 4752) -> 12.2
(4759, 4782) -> 11.9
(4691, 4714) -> 11.1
